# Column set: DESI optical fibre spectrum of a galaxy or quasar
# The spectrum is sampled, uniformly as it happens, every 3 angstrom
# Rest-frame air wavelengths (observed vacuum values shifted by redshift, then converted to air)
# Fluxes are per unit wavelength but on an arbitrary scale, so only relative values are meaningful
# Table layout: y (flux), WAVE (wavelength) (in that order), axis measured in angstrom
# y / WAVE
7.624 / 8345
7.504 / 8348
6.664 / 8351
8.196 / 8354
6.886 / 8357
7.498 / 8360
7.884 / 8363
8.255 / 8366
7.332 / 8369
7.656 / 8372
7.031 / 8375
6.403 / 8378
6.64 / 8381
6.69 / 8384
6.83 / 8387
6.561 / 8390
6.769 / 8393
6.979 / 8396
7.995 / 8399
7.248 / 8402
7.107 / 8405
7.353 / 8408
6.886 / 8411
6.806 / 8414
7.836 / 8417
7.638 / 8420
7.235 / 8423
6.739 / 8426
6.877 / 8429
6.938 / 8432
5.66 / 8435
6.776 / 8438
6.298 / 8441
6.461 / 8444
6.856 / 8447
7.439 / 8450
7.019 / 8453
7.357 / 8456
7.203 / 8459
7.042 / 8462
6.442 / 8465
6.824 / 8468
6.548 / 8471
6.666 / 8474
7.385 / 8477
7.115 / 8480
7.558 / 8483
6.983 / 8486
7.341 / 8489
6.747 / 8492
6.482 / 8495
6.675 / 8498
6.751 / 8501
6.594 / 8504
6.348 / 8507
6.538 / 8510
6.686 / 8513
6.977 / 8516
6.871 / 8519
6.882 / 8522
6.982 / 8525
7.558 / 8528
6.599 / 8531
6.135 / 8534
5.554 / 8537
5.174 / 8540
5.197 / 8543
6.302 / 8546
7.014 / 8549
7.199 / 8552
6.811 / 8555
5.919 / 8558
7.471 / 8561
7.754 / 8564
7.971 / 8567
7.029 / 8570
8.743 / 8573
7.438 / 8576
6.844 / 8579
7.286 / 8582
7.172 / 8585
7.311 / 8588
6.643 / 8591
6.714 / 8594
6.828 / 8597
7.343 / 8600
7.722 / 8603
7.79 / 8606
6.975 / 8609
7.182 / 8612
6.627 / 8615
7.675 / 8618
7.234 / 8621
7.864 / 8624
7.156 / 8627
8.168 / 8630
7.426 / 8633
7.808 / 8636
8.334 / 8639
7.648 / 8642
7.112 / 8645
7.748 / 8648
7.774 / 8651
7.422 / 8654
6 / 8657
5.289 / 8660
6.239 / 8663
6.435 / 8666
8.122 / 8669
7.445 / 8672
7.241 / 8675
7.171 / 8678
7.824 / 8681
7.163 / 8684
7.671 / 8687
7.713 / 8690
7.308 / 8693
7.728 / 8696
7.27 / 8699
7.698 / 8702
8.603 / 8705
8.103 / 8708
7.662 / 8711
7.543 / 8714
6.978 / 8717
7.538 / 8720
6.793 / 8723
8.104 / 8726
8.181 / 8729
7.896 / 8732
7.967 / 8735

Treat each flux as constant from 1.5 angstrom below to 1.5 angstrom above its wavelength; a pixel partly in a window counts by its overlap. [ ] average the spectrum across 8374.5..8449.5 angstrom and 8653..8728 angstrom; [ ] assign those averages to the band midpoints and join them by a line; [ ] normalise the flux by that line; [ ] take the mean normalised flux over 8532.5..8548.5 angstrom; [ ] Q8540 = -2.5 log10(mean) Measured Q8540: 0.23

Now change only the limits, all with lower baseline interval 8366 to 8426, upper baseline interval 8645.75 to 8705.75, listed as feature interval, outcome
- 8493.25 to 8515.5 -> 0.09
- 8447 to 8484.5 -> 0.02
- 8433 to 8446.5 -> 0.13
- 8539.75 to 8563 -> 0.12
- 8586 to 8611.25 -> 0.01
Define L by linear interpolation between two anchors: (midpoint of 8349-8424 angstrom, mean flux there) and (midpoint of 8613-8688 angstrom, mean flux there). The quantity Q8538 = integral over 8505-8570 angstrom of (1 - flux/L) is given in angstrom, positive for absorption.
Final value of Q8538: 5.3 angstrom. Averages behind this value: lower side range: 7.22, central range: 6.67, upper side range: 7.3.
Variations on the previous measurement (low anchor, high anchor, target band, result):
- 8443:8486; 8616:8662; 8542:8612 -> 1.0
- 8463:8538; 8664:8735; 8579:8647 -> -1.2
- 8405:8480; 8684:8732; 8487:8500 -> 0.5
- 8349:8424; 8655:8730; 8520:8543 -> 3.0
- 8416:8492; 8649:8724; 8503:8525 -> 1.0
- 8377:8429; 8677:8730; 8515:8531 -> 0.6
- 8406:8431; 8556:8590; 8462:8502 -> 1.9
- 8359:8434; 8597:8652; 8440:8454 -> 0.8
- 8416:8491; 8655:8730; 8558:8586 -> -1.1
